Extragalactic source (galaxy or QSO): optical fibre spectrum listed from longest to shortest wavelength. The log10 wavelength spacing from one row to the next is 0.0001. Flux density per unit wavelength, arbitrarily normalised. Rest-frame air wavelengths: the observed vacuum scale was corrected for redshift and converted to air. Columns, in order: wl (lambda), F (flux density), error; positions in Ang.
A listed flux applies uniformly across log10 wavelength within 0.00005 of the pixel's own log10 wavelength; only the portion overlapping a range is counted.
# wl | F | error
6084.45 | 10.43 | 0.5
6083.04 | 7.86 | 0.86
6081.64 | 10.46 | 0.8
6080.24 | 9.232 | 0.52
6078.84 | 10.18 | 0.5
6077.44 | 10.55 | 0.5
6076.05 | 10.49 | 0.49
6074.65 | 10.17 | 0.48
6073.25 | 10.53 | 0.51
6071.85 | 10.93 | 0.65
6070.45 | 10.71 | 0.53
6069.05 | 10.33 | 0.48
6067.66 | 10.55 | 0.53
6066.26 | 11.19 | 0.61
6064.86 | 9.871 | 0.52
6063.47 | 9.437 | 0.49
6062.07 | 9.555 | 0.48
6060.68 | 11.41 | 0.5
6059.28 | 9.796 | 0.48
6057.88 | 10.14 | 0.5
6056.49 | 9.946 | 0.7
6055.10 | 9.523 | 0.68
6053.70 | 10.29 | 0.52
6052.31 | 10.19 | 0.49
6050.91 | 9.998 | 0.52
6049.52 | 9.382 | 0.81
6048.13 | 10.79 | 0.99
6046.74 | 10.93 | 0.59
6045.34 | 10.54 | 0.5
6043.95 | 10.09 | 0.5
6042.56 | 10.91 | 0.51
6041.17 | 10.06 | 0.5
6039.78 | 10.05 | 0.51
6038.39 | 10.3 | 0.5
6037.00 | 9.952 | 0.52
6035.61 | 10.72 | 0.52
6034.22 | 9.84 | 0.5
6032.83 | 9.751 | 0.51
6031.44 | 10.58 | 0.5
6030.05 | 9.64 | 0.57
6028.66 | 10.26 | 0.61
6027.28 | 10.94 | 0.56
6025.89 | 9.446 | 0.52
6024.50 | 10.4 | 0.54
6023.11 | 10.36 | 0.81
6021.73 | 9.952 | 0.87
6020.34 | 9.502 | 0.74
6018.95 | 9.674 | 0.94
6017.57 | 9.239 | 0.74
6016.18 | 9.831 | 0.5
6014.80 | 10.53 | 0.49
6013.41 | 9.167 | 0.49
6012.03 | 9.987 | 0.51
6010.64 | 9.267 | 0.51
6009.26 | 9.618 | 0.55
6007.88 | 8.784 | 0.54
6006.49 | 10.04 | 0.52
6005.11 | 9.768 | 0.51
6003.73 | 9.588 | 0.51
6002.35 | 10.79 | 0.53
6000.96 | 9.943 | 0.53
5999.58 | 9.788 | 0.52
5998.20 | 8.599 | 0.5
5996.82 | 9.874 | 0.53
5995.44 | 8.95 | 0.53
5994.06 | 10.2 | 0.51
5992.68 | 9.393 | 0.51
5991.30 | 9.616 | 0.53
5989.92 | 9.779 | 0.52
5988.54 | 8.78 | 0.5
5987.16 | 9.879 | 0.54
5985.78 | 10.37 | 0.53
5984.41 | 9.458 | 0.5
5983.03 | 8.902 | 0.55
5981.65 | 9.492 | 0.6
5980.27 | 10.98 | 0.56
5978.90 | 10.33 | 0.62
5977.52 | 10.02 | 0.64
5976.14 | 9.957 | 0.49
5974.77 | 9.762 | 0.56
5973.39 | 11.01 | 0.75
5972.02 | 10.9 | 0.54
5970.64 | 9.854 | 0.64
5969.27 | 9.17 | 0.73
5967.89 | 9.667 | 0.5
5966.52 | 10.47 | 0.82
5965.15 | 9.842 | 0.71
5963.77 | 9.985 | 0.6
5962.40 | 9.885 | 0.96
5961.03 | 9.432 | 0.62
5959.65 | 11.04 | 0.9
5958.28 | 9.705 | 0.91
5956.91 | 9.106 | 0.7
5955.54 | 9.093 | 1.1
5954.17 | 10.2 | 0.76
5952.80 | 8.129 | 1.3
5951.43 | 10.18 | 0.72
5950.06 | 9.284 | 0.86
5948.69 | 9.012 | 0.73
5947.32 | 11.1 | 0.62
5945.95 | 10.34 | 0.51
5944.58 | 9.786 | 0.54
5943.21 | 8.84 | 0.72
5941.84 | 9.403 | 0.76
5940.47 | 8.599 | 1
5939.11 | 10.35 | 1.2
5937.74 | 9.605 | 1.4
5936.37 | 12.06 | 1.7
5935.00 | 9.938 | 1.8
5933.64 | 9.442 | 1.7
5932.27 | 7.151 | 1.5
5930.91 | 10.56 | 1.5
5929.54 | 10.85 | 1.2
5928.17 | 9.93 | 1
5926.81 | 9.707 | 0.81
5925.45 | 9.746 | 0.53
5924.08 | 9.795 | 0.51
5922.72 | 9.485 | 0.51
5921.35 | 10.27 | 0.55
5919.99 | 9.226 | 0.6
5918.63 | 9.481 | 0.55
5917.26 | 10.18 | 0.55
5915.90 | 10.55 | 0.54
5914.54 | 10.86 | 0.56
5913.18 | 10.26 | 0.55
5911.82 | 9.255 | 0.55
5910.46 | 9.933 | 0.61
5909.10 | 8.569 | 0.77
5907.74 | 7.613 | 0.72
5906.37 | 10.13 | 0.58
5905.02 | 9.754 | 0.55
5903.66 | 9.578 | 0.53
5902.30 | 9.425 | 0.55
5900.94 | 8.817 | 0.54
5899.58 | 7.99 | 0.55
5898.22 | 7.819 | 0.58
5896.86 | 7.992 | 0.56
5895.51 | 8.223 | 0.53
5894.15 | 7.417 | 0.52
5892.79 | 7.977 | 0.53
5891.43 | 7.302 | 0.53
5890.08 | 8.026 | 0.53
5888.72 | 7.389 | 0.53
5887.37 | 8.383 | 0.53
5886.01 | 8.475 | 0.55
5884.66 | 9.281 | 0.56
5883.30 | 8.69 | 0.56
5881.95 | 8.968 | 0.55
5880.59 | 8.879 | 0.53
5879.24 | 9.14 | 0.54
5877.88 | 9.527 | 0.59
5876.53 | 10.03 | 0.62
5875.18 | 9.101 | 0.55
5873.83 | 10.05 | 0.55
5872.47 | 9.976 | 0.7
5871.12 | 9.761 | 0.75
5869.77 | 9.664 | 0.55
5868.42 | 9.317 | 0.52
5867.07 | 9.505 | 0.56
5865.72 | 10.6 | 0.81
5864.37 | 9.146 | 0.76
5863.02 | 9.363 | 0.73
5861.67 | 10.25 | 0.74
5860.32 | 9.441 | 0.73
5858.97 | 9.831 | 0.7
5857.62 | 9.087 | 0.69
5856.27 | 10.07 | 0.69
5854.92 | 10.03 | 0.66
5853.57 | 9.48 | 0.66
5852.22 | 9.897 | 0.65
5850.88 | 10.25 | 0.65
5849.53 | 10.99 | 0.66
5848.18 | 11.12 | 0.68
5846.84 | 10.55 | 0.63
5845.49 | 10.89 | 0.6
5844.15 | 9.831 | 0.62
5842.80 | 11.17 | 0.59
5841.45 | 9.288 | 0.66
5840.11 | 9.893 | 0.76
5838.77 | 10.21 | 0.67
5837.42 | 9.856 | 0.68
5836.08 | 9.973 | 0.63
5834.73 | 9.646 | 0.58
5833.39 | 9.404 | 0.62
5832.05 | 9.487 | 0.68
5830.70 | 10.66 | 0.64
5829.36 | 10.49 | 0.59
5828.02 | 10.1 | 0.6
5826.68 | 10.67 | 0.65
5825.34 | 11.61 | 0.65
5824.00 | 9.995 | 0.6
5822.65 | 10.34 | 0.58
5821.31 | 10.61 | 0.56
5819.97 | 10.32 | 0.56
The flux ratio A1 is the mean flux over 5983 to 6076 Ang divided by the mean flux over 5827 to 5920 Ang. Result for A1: 1.05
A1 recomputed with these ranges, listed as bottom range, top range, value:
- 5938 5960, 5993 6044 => 1.03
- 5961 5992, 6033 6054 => 1.04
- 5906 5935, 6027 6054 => 1.06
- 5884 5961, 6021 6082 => 1.10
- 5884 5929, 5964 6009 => 1.08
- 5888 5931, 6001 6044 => 1.09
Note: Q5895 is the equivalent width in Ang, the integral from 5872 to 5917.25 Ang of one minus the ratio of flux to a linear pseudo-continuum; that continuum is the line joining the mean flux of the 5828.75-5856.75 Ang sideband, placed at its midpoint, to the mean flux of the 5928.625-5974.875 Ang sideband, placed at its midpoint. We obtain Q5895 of 4.6 Ang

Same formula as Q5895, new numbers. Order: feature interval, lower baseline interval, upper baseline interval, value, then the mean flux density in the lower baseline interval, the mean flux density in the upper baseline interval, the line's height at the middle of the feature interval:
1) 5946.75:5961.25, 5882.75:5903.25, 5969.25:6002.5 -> -0.59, 8.23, 9.83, 9.28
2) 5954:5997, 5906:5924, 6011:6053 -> 0.20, 9.67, 10.1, 9.89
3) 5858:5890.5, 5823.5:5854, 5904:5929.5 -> 2.36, 10.2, 9.74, 10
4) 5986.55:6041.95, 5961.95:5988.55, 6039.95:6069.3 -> 1.51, 9.97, 10.2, 10.1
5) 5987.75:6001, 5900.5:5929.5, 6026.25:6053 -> 0.75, 9.68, 10.2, 10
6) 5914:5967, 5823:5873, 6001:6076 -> 1.40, 10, 10.1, 10.1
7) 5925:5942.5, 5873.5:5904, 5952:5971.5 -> -0.98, 8.6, 9.7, 9.28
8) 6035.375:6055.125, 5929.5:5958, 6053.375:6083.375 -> -0.37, 9.64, 10.2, 10.1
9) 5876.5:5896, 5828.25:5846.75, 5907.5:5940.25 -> 2.86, 10.1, 9.8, 9.92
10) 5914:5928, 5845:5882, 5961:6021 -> -0.17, 9.83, 9.78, 9.8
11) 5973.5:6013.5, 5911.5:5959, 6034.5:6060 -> 1.07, 9.76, 10.2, 9.99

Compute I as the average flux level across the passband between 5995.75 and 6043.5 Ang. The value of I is 9.91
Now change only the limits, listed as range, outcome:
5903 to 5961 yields 9.71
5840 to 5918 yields 9.39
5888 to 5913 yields 8.55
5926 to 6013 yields 9.77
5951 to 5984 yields 9.87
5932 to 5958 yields 9.6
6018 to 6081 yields 10.2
